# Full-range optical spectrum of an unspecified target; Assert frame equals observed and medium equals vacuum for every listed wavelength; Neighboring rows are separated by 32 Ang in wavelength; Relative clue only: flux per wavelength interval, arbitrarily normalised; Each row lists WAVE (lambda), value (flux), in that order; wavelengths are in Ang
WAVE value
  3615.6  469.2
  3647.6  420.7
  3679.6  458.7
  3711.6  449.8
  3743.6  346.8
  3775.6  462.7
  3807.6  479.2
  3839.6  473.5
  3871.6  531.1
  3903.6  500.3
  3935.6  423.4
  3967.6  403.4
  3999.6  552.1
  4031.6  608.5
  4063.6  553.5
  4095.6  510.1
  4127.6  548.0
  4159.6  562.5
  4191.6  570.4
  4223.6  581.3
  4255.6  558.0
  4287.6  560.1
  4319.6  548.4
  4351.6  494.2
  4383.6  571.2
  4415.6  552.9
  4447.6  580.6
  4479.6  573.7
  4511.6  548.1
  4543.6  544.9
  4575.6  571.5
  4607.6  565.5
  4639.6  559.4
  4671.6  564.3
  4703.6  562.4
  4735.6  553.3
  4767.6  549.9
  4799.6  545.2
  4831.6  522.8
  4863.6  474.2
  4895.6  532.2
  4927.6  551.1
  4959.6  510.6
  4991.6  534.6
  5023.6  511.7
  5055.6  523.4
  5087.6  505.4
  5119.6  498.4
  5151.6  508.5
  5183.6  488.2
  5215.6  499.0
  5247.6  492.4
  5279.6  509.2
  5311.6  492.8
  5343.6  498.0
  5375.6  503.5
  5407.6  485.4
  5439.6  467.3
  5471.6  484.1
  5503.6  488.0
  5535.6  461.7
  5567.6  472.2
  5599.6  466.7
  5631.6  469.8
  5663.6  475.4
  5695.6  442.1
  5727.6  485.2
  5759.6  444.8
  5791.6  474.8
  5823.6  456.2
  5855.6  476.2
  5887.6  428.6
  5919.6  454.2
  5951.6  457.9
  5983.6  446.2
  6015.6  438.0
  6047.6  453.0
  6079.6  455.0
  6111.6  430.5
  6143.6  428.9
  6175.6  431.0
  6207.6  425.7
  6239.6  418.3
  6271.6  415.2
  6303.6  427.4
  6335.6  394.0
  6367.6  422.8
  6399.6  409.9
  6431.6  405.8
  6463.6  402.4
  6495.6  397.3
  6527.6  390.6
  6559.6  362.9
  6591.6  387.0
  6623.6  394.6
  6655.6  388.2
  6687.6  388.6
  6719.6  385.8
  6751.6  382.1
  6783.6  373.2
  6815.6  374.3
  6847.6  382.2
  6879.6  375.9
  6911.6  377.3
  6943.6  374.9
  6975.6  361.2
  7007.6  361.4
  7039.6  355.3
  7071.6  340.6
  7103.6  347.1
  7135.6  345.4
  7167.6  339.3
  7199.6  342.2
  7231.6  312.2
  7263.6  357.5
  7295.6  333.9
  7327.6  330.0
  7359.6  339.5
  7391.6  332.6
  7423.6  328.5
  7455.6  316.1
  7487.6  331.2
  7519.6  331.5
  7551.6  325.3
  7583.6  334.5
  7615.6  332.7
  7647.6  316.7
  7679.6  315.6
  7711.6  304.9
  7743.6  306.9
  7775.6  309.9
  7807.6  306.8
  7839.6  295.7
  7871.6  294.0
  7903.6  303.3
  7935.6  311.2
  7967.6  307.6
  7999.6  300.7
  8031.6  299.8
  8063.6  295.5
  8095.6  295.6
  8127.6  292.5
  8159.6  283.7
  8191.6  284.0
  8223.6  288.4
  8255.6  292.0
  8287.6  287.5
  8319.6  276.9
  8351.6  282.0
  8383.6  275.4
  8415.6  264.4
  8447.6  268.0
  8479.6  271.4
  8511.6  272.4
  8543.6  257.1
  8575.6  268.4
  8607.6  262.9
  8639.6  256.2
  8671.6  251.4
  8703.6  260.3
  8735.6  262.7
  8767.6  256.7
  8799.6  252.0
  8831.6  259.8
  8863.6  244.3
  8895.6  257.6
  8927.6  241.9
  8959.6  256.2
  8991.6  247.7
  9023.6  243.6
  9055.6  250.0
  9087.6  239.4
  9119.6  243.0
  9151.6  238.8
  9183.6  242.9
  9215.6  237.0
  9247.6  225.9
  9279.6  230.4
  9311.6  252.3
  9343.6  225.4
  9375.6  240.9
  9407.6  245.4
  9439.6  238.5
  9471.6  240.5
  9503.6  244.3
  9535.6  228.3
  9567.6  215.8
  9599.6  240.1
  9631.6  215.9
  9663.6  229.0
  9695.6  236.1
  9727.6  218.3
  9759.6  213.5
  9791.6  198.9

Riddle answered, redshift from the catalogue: 0.001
